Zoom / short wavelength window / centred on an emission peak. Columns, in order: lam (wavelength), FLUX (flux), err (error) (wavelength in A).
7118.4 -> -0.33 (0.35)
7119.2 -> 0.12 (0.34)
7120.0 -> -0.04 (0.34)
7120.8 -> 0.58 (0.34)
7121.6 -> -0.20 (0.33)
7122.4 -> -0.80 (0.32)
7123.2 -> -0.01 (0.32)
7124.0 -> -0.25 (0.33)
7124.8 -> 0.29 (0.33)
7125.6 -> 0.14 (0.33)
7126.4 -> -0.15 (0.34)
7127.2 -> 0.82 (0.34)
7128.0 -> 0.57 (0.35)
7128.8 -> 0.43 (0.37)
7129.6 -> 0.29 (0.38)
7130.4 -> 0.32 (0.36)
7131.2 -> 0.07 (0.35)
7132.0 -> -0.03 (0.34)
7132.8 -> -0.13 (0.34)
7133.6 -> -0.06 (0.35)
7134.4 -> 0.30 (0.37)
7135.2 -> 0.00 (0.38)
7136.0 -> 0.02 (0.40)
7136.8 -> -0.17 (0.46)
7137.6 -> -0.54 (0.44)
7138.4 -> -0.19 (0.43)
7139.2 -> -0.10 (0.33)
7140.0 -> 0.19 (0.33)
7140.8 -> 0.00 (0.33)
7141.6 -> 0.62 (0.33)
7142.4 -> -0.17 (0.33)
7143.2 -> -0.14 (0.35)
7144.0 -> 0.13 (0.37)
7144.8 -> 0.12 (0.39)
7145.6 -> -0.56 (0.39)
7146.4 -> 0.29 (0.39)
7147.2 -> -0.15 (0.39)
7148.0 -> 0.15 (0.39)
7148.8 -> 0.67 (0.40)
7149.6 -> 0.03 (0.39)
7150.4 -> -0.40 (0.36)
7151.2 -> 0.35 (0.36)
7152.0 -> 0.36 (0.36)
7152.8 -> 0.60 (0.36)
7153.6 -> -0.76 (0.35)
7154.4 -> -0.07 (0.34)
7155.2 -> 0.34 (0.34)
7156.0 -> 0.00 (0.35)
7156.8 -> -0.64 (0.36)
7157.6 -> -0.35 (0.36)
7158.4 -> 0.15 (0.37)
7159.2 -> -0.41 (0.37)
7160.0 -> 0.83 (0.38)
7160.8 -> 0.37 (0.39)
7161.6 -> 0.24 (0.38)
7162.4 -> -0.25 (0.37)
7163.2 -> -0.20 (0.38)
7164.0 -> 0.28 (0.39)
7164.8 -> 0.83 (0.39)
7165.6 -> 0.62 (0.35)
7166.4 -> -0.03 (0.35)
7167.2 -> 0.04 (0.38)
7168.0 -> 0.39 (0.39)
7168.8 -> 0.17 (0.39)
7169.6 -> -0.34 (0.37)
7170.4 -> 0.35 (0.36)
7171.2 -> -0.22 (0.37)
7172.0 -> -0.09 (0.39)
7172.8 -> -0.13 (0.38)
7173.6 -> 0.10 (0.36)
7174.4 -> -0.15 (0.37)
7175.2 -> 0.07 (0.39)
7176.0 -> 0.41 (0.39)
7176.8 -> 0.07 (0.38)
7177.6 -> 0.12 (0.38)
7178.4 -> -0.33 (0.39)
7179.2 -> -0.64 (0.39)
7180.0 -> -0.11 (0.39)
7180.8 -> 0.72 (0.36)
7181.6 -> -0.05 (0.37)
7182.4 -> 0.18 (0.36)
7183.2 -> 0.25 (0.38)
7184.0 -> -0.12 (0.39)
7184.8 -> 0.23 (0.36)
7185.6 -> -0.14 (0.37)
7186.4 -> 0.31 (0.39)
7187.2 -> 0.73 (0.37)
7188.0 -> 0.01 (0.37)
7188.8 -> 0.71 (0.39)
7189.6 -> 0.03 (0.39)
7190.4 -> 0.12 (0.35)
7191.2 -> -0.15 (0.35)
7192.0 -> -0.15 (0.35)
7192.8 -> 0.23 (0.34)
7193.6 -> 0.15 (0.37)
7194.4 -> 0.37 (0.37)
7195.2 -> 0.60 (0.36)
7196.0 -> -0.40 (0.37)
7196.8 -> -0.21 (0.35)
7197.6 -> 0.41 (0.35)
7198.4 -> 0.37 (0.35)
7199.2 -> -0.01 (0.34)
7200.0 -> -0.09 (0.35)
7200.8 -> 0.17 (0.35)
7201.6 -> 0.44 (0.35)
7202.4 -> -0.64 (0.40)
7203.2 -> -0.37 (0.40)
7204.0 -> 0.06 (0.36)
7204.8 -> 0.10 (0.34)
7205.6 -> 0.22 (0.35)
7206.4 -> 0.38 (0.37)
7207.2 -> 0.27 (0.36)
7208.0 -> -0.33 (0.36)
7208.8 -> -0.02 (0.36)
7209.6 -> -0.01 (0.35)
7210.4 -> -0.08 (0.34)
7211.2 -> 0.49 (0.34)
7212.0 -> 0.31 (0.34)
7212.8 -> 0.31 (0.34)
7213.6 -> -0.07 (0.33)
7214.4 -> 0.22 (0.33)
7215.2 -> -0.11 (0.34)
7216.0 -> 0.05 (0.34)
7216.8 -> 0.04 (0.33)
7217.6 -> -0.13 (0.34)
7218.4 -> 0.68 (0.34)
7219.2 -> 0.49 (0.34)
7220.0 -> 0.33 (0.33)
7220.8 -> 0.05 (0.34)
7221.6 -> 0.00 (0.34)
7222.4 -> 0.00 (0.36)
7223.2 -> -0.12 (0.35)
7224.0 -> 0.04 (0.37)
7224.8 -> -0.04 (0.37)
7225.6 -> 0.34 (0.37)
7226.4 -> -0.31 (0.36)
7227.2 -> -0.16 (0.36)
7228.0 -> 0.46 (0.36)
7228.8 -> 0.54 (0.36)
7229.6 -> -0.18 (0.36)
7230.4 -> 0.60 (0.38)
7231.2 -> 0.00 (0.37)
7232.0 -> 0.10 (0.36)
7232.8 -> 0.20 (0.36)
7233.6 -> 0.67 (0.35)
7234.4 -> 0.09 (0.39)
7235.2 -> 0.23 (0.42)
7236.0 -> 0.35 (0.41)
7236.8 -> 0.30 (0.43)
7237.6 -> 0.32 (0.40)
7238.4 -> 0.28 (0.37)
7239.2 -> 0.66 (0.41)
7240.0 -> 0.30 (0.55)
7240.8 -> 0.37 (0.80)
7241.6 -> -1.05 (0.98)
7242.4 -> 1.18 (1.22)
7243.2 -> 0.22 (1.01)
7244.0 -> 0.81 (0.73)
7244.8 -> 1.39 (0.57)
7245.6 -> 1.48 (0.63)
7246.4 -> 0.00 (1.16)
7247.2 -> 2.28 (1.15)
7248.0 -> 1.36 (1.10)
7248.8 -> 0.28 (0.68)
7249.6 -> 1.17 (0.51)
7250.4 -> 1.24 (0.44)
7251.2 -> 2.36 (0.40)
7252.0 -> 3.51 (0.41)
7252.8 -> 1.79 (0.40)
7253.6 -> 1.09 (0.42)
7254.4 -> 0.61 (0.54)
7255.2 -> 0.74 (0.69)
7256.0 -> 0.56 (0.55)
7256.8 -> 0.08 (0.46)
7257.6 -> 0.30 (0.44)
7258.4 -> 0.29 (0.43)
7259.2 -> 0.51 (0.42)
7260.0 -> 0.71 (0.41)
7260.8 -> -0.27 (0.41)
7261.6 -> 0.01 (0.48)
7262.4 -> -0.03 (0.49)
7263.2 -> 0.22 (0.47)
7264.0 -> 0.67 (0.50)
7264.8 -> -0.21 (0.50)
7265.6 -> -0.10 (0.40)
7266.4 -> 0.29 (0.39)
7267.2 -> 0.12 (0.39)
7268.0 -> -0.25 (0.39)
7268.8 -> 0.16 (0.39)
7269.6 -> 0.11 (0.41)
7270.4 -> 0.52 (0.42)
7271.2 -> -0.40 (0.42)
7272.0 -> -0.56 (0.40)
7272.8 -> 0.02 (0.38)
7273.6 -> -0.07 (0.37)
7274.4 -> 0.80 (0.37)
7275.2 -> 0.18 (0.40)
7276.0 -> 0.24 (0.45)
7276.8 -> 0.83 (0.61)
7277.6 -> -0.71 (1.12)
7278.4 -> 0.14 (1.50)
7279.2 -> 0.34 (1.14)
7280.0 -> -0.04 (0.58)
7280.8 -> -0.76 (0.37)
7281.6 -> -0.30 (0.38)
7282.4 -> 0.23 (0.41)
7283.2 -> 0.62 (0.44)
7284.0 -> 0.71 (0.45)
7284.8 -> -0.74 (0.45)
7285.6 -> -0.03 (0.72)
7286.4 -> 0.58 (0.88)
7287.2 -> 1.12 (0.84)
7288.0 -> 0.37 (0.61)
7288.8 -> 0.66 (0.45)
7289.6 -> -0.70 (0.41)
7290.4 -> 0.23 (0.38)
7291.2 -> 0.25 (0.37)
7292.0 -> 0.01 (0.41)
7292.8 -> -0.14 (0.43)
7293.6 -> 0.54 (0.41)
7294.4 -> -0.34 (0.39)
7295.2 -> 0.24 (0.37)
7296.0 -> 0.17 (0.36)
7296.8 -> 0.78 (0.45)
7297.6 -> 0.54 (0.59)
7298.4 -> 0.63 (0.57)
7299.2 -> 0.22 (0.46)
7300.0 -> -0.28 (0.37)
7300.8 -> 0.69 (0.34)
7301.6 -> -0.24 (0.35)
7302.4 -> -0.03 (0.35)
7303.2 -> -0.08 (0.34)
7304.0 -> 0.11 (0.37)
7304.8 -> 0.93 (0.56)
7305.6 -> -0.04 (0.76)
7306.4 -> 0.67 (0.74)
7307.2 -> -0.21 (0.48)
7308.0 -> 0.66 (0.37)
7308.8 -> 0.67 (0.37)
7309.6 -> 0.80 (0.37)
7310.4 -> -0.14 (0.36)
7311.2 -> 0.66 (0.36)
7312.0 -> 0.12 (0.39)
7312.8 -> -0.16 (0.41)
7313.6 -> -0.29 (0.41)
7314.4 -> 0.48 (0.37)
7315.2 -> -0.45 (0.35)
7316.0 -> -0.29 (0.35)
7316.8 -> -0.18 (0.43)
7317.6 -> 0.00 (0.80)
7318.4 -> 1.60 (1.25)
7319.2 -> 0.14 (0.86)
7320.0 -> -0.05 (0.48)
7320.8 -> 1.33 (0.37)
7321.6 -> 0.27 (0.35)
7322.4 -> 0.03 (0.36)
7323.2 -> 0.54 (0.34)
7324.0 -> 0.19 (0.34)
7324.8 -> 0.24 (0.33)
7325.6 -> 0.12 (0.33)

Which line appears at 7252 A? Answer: [O II]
